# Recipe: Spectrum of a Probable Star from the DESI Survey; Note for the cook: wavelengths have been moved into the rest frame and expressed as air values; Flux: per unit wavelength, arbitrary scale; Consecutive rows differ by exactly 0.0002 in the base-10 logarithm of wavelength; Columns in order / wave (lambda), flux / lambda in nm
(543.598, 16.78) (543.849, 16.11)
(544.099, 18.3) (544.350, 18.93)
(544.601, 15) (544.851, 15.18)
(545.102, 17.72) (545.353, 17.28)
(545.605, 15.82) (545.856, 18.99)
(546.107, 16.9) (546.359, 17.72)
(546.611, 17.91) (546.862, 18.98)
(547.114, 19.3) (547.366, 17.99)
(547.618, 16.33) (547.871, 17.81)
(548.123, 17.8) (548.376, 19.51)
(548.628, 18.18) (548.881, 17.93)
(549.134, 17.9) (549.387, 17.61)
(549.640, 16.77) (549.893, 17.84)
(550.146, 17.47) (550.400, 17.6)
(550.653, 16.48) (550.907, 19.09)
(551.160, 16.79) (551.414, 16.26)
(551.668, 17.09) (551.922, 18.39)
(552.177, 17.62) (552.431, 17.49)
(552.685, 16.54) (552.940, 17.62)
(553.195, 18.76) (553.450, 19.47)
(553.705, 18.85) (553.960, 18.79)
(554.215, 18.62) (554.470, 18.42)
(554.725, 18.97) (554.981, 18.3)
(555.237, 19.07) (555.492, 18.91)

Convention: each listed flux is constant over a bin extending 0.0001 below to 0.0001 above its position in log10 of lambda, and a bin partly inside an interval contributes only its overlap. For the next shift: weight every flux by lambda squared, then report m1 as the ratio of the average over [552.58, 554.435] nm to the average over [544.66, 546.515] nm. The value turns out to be 1.1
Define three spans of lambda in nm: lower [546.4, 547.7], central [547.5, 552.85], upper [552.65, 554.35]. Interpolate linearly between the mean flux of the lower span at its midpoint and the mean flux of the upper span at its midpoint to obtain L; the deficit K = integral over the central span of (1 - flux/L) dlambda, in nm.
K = 0.22 nm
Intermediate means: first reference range 18.1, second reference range 18.5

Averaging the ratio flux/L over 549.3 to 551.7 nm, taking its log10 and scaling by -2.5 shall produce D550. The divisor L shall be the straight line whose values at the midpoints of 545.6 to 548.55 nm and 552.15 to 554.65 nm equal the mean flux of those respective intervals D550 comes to 0.05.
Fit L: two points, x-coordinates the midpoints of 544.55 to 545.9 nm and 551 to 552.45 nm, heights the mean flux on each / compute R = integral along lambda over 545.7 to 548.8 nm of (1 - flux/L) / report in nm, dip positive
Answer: -0.23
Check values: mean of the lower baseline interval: 16.6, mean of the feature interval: 18.1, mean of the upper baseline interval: 17.3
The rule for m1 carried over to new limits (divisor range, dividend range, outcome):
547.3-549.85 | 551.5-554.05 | 1.03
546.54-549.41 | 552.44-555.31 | 1.04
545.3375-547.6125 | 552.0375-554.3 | 1.05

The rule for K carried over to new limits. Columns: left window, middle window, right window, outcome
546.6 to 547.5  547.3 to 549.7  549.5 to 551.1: 0.04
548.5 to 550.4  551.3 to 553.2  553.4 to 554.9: 0.10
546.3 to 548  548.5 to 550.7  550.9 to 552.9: 0.01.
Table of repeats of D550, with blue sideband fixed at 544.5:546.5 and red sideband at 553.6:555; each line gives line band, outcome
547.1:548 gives -0.02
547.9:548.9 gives -0.05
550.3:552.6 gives 0.04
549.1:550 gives 0.01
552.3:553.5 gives 0.03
